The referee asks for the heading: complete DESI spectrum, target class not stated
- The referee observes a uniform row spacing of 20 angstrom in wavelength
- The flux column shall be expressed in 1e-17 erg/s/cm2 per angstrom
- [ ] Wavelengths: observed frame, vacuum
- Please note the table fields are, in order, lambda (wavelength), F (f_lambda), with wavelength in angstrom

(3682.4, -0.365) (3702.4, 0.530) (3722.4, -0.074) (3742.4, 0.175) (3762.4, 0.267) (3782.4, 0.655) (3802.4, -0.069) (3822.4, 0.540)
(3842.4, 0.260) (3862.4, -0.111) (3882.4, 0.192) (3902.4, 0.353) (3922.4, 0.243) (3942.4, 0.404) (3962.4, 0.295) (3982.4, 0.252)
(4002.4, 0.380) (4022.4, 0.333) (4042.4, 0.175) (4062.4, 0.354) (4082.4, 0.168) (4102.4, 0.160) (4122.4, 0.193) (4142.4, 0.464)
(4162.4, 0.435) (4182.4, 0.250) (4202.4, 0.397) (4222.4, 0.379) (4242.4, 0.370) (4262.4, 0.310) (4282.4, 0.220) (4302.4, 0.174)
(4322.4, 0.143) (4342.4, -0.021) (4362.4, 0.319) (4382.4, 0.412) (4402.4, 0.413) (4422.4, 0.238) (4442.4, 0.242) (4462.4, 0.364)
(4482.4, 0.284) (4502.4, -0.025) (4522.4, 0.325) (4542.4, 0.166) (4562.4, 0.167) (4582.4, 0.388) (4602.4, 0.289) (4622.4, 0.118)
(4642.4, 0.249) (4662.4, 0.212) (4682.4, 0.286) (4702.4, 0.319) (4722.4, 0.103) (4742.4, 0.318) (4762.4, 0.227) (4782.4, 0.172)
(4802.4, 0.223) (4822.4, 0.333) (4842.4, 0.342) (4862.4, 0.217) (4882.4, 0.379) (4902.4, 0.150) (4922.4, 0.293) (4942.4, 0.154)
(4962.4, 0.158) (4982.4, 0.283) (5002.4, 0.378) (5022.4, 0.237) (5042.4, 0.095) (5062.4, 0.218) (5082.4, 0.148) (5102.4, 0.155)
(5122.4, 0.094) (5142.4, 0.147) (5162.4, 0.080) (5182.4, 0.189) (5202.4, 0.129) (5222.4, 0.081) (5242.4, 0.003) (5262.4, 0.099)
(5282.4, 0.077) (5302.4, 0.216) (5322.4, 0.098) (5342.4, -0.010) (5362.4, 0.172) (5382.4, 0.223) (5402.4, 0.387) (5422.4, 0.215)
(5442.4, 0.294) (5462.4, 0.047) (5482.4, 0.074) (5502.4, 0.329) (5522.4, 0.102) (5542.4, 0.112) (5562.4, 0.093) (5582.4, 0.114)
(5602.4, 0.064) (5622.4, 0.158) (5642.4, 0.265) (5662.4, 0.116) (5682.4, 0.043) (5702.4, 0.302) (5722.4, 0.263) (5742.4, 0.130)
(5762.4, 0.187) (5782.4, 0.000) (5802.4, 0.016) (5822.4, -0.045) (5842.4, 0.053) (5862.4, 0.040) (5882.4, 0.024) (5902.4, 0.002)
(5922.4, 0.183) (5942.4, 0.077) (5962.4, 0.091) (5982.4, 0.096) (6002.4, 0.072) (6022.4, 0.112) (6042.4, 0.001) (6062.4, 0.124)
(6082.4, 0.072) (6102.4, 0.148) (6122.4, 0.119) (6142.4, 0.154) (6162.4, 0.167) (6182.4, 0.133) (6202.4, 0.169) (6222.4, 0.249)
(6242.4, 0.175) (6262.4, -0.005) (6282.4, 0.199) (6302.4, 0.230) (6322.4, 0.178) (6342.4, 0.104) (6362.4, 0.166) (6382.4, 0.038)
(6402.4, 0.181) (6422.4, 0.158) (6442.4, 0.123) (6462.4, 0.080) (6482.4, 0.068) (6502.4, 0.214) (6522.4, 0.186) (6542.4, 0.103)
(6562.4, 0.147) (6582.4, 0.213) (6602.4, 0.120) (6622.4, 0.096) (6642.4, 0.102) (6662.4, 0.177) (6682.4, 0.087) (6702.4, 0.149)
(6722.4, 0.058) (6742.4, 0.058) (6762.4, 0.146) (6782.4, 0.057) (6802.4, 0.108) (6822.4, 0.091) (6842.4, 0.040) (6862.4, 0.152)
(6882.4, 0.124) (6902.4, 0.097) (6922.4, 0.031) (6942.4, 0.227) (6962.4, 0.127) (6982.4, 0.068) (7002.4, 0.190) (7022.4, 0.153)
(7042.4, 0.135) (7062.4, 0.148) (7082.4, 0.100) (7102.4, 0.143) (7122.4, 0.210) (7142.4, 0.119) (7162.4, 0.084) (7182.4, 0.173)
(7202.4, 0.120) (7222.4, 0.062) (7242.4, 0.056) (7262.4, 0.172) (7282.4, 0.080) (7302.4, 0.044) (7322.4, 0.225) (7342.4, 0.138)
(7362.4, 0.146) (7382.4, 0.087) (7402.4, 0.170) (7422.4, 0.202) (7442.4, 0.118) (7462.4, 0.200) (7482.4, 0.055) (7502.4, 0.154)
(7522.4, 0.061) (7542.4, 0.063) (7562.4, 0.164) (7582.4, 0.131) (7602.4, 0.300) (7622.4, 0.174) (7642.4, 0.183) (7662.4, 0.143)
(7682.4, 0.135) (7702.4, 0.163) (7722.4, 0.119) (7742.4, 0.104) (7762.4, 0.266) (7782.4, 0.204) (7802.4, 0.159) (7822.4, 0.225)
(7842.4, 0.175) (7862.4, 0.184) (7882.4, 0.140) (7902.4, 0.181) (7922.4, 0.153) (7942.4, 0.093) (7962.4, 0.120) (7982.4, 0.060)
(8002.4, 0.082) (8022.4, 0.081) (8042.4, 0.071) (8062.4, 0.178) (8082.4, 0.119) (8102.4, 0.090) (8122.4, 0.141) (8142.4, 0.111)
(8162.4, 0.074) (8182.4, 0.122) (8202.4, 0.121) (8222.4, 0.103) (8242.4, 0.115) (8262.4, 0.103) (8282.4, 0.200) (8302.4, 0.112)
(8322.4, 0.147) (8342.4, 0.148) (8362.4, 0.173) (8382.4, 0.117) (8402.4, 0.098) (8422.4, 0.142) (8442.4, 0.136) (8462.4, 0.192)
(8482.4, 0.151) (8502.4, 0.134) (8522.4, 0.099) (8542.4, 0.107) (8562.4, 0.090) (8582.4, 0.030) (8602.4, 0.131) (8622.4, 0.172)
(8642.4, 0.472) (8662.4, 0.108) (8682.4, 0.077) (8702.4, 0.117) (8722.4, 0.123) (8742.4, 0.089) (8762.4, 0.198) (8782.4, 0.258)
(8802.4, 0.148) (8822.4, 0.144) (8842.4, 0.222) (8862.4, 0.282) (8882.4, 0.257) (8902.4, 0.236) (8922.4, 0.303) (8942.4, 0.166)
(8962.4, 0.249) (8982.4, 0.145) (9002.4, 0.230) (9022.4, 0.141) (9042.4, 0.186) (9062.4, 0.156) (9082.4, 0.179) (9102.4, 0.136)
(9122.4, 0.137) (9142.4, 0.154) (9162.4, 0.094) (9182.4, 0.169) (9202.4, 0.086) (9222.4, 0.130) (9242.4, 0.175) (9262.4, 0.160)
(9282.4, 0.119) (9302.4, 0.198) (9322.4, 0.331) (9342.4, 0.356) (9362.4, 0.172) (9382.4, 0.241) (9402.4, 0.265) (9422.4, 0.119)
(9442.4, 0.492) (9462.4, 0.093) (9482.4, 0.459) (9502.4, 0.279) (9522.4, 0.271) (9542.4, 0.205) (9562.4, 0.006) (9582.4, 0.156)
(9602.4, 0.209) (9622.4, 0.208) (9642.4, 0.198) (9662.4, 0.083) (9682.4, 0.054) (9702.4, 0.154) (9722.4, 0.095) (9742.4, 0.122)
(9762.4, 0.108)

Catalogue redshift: 1.32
